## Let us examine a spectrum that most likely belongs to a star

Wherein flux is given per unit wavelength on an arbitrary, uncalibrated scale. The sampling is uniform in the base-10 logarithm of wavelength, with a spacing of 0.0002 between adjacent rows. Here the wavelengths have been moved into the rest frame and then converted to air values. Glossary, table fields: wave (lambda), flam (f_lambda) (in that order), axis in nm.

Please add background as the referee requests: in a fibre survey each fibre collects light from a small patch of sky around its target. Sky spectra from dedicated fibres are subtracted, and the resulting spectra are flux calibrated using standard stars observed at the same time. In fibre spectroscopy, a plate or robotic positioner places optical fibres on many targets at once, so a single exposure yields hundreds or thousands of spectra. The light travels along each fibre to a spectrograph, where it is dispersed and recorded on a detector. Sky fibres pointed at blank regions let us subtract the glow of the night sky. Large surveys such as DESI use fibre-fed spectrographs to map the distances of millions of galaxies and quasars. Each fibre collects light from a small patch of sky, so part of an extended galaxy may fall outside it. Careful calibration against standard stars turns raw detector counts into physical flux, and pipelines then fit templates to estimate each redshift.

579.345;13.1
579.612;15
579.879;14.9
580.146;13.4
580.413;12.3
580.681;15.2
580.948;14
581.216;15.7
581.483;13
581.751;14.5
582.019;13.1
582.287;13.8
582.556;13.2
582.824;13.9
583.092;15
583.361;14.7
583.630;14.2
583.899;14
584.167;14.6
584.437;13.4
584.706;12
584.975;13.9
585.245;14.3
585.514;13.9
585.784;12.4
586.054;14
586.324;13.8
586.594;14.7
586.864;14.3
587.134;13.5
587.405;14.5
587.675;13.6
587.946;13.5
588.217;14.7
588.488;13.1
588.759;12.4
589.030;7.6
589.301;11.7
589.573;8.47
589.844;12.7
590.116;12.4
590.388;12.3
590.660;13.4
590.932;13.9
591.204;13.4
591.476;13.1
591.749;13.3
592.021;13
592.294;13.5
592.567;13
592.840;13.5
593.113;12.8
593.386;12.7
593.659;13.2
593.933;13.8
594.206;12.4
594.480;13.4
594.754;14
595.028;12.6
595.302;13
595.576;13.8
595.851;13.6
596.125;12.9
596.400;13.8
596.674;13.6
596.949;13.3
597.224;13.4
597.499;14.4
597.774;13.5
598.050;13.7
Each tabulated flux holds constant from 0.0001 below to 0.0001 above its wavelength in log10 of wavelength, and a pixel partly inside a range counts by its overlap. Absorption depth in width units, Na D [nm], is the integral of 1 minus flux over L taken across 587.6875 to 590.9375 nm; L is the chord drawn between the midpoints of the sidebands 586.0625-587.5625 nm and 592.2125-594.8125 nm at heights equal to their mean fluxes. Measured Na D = 0.38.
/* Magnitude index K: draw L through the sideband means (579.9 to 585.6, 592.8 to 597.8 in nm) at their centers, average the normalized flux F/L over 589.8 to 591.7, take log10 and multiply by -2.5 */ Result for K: 0.04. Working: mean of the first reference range 13.9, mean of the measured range 13.1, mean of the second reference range 13.3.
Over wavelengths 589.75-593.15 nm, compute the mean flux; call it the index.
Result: 13.1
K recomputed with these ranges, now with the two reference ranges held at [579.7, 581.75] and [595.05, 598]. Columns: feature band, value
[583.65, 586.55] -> 0.02 mag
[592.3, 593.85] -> 0.04 mag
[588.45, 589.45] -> 0.25 mag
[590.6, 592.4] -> 0.03 mag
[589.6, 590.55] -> 0.14 mag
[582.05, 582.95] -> 0.04 mag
